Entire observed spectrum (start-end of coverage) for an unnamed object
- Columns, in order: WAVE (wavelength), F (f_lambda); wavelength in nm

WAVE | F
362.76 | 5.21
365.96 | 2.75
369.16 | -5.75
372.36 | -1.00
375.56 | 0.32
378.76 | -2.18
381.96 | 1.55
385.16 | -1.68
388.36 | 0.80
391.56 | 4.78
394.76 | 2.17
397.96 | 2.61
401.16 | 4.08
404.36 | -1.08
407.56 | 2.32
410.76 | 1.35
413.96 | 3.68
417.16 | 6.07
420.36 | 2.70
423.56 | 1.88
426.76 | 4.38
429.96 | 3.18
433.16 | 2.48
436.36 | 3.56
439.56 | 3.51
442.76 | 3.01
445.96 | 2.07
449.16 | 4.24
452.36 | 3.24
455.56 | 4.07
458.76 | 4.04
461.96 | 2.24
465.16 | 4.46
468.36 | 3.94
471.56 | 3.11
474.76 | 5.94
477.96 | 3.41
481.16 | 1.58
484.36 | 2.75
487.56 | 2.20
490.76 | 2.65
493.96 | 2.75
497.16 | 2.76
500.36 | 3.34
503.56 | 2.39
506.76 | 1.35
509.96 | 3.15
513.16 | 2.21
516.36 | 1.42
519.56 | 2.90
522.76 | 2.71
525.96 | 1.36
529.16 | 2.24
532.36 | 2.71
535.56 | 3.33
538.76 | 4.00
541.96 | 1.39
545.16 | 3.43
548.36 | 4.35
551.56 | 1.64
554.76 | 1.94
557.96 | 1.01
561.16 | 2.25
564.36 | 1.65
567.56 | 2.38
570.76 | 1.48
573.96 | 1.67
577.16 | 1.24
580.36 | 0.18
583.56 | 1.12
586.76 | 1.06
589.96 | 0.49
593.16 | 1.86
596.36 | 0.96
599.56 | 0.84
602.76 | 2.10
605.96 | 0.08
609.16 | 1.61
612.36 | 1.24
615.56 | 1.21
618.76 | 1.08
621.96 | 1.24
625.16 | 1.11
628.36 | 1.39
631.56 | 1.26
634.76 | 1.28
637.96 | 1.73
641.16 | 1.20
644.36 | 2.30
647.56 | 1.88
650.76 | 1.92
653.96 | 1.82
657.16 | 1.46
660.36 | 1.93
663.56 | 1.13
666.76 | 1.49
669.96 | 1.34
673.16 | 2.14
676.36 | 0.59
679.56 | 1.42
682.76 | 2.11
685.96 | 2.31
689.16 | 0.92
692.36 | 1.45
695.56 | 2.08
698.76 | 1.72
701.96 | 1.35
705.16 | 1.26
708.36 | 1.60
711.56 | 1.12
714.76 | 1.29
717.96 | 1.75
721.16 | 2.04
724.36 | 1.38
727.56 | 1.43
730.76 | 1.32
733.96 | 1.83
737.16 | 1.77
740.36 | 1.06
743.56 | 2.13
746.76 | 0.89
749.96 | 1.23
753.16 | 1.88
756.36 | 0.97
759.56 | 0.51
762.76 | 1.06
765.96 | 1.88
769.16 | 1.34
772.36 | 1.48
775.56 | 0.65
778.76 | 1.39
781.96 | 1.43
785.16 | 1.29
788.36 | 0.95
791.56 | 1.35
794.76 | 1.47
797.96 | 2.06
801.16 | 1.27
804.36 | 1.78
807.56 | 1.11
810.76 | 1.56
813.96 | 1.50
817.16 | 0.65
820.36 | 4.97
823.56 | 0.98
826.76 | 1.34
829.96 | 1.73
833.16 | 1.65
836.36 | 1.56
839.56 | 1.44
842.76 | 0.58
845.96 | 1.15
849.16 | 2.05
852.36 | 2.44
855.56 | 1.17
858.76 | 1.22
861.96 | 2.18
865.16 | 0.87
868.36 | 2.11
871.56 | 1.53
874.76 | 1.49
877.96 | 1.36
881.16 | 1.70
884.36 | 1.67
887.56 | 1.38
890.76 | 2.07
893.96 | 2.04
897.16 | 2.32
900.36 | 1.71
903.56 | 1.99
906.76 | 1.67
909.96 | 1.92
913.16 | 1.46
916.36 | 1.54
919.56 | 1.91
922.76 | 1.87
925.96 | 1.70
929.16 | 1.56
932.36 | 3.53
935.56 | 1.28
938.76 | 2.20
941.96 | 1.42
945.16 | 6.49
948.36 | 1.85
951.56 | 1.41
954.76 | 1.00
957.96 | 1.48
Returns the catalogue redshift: 1.20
